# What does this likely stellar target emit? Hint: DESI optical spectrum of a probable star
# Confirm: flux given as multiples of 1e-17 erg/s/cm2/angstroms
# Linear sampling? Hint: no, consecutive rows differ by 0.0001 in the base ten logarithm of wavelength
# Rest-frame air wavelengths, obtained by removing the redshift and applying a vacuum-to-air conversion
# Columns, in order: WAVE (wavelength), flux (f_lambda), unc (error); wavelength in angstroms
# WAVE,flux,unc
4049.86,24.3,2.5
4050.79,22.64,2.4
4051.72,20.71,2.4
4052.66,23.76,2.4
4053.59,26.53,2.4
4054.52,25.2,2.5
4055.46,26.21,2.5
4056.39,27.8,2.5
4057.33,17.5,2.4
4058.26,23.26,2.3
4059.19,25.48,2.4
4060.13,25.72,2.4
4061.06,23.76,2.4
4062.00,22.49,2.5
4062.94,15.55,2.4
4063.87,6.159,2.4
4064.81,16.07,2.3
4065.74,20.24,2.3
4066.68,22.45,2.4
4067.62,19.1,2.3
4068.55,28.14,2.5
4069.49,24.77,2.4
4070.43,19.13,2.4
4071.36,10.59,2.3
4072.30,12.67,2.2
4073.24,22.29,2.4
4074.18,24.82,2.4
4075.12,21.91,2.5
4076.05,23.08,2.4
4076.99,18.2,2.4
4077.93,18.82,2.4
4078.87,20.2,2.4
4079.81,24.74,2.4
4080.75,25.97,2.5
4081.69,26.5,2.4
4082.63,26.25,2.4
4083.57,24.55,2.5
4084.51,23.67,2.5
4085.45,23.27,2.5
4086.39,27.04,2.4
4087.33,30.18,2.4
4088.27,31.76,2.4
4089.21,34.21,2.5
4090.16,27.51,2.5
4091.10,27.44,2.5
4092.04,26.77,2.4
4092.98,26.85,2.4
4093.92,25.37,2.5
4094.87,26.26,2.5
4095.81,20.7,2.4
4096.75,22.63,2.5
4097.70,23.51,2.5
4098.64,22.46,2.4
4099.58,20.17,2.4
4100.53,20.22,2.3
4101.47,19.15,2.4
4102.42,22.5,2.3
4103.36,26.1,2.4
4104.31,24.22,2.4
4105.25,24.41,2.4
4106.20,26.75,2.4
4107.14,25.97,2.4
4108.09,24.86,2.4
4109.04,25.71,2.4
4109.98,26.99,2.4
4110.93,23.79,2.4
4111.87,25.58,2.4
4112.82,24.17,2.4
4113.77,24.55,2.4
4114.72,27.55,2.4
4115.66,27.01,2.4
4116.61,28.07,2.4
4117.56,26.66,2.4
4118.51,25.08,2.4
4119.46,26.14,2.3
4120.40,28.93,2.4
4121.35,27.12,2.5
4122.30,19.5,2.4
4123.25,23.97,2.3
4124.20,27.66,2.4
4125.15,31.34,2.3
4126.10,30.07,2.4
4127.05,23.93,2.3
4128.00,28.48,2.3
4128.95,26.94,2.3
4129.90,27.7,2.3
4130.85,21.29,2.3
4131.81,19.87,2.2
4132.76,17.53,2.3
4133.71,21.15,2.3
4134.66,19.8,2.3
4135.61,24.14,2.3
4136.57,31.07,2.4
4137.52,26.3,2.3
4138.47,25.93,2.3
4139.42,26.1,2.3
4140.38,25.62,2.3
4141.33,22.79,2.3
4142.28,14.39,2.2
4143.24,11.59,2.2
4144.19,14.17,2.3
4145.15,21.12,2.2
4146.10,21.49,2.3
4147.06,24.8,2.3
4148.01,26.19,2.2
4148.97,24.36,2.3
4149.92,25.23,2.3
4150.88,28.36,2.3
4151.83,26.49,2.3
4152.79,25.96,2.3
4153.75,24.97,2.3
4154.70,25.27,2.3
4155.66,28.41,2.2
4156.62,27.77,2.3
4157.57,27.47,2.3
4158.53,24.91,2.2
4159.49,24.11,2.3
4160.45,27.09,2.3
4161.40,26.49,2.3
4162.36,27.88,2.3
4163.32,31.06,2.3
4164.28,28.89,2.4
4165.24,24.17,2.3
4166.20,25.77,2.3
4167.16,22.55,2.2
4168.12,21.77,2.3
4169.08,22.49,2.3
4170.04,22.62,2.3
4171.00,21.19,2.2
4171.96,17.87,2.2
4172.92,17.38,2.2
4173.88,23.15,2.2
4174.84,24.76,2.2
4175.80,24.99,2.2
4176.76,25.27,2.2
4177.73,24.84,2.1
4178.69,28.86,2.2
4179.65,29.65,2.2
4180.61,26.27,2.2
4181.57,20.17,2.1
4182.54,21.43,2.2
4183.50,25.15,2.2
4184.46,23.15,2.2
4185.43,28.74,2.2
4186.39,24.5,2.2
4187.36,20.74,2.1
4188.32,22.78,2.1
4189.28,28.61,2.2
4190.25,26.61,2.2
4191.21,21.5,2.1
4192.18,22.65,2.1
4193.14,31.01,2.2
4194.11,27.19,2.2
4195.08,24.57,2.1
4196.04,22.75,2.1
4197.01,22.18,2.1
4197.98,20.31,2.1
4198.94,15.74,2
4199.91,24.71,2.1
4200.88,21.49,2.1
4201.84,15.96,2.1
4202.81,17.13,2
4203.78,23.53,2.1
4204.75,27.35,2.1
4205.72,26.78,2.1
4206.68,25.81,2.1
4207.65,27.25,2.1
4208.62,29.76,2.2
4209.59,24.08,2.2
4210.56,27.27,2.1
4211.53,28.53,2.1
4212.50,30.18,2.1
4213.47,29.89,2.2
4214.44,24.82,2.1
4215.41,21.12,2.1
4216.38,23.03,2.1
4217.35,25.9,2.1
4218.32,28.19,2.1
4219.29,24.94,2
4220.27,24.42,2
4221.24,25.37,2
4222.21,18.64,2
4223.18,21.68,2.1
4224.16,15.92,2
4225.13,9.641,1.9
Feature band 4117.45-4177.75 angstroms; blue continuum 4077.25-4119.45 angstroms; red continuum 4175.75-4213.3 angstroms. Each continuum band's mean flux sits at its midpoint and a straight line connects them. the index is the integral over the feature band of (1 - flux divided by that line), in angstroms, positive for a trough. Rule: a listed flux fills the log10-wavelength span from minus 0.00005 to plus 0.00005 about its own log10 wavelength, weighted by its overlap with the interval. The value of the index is 1.2 angstroms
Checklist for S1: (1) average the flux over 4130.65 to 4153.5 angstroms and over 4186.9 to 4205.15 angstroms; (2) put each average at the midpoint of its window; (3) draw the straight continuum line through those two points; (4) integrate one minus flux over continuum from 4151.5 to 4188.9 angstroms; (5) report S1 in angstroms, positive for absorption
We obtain -3.14 angstroms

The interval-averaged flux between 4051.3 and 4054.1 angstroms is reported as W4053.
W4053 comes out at 23.7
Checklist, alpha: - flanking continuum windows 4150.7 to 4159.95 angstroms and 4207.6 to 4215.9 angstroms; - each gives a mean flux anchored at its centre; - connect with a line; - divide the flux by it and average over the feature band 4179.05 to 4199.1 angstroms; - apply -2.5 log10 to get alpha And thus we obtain 0.105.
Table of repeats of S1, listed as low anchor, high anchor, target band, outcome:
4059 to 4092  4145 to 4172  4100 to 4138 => -1.6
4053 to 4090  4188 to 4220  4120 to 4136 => -0.7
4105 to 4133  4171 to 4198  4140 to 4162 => 0.9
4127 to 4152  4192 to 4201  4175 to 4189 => -0.9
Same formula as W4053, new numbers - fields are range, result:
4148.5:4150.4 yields 24.8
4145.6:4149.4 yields 24.2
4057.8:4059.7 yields 24.4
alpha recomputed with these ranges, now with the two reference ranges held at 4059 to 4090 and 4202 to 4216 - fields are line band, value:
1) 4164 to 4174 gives 0.11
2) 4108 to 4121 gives -0.12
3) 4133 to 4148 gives 0.09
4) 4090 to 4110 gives -0.06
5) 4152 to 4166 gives -0.09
